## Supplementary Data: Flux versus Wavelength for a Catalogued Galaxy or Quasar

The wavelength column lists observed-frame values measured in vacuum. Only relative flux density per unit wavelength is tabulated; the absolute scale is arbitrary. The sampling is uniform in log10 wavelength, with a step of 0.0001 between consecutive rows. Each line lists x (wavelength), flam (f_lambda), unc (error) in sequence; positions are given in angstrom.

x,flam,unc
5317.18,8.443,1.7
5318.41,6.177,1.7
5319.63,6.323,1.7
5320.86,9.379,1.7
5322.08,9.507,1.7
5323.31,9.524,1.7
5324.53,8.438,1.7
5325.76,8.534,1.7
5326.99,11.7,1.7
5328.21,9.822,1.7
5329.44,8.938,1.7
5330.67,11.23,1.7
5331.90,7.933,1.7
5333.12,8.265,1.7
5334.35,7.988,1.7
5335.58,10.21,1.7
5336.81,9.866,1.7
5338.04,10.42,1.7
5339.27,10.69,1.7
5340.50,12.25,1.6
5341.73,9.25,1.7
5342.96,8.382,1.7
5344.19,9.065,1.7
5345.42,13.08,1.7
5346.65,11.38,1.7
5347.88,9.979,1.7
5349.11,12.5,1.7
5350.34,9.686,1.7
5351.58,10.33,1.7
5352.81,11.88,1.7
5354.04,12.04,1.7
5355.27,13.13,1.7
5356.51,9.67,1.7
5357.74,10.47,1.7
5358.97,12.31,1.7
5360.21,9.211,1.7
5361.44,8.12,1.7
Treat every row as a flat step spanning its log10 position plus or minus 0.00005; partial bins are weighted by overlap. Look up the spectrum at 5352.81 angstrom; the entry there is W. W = 11.88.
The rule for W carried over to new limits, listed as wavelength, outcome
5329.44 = 8.938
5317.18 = 8.443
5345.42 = 13.08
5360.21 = 9.211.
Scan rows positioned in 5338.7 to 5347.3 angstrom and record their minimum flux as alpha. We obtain 8.382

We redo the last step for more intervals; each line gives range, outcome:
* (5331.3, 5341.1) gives 7.933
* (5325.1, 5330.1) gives 8.534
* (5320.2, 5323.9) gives 9.379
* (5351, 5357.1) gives 9.67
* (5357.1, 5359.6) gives 10.47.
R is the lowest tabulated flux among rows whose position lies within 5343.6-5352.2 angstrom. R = 9.065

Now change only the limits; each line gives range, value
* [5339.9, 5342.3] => 9.25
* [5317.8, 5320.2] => 6.177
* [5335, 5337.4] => 9.866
